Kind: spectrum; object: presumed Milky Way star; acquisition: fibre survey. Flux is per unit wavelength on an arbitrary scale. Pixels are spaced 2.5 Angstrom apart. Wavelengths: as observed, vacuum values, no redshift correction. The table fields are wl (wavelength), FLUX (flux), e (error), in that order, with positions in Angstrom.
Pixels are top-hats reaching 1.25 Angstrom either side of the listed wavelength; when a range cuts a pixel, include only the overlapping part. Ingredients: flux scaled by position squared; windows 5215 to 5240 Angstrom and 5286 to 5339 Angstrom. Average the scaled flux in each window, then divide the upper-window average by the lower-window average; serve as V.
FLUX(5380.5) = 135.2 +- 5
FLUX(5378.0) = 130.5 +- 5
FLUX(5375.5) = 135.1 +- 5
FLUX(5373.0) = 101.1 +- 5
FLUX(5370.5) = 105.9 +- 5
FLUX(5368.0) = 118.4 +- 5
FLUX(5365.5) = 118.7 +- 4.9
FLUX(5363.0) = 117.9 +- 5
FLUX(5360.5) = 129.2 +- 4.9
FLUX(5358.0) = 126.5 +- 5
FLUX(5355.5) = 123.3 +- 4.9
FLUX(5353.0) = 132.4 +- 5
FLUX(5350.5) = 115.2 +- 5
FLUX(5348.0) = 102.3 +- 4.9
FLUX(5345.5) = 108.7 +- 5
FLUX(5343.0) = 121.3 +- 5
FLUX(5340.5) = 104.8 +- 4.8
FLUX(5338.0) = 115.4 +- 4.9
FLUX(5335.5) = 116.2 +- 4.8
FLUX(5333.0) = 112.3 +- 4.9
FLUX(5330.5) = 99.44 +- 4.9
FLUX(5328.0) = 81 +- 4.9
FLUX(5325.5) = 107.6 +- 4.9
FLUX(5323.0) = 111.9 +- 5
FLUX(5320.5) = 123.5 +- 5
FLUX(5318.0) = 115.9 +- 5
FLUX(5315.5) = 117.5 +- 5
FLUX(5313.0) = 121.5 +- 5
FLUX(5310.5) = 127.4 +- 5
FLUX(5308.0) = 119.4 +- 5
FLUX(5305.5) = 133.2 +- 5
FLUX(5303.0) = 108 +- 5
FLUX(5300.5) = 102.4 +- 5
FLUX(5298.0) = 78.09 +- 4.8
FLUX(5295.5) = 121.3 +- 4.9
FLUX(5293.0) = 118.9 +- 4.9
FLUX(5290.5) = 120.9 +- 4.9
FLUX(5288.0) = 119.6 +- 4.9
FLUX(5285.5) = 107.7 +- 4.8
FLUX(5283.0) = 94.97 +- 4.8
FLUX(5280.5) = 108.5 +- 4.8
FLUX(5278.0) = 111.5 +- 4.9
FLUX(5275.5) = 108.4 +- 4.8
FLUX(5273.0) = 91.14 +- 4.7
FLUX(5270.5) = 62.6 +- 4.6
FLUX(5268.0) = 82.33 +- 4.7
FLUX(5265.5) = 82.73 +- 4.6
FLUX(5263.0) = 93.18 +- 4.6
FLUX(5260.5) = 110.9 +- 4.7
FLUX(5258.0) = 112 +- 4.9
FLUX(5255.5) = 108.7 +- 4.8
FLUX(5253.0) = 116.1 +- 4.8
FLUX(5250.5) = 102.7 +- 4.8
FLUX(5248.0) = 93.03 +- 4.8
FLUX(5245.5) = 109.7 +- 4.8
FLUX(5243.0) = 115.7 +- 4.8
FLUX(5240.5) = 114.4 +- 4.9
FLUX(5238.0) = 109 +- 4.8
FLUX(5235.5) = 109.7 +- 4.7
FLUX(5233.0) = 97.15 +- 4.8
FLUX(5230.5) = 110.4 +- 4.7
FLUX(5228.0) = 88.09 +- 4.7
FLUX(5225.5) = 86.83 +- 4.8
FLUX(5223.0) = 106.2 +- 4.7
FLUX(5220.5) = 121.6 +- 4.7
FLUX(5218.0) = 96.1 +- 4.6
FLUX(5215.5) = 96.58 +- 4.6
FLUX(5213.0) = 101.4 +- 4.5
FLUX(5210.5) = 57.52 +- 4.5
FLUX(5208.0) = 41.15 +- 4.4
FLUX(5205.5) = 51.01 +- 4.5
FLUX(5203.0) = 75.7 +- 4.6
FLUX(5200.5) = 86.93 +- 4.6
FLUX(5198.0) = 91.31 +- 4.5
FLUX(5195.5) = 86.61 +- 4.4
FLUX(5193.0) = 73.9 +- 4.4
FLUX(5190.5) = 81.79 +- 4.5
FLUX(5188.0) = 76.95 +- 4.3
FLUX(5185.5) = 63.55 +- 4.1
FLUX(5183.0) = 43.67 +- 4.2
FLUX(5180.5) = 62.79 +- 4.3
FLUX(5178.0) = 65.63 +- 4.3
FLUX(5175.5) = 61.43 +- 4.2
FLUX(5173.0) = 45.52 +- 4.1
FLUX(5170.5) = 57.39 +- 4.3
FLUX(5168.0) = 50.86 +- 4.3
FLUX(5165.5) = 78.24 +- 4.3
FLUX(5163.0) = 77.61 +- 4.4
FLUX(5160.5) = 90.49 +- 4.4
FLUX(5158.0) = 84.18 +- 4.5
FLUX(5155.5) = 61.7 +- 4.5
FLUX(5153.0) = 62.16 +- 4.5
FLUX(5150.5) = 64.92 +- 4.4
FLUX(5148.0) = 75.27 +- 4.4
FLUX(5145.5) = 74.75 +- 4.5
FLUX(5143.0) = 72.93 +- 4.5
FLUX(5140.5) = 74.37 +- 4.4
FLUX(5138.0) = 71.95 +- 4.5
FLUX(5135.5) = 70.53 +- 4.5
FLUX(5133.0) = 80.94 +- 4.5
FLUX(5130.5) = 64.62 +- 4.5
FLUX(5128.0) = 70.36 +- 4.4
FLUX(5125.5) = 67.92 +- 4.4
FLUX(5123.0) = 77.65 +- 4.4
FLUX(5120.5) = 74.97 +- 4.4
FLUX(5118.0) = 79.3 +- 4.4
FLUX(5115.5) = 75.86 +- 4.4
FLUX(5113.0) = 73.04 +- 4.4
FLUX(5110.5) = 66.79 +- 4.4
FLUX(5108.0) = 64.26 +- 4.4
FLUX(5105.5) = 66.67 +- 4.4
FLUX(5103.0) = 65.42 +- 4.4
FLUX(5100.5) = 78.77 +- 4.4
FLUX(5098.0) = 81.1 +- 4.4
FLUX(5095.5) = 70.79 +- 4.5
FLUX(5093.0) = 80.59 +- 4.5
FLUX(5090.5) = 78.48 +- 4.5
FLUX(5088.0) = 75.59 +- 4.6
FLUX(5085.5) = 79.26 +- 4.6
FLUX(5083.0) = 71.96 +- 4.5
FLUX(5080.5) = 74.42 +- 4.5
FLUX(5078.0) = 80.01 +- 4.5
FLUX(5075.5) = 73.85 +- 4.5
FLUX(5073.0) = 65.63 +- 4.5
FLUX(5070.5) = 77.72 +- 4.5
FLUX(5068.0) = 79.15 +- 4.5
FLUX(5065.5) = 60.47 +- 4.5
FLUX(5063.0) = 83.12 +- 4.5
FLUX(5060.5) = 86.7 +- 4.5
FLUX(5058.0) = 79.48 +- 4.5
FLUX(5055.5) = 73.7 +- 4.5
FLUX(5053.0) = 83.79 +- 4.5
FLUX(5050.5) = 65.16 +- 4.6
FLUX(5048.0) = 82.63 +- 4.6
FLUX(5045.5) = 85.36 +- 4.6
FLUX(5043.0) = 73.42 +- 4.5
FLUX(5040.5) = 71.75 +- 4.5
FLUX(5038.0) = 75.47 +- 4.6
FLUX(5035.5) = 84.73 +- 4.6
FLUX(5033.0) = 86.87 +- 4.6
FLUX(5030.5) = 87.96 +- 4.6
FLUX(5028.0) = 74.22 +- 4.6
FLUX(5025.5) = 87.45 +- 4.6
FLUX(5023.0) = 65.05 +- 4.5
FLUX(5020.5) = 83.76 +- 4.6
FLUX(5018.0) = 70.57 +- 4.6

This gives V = 1.13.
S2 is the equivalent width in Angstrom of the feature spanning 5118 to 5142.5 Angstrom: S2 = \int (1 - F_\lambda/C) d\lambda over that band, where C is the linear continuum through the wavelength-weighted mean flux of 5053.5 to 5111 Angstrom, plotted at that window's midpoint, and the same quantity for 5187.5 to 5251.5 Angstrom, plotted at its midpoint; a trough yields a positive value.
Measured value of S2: 2.3 Angstrom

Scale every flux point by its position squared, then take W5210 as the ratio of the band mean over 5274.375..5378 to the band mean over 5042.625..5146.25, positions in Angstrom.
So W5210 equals 1.67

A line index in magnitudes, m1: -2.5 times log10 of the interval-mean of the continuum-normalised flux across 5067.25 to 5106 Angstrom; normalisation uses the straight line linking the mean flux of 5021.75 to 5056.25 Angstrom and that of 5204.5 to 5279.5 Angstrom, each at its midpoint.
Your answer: 0.105 mag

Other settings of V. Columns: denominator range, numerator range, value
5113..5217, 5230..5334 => 1.57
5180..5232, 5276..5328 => 1.44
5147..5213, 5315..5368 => 1.77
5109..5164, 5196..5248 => 1.32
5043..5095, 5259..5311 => 1.48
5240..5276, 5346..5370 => 1.25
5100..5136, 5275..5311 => 1.67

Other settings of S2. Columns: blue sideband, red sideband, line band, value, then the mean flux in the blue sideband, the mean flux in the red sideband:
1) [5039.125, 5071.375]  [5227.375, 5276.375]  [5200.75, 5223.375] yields 3.3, 77.1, 101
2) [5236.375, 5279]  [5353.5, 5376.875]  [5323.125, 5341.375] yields 1.4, 101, 120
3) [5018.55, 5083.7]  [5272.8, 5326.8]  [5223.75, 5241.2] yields 0.2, 77.4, 113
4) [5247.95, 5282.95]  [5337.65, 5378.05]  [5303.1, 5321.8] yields -2.3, 98.9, 118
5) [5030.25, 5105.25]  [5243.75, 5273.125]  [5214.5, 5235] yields -1.5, 76.8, 97.6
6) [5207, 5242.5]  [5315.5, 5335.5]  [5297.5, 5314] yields -1.3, 96.2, 109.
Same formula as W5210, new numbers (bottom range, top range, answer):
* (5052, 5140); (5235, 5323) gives 1.56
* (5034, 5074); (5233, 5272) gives 1.42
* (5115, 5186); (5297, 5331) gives 1.71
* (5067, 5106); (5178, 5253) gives 1.24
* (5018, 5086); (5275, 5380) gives 1.64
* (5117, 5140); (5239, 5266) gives 1.52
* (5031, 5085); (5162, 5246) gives 1.13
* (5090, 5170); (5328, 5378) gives 1.73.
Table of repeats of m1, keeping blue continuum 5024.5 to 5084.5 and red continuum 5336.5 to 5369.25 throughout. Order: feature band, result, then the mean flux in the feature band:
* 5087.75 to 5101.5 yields 0.07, 77.7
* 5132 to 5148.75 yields 0.20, 74.3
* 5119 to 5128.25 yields 0.19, 73.2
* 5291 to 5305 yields 0.03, 108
